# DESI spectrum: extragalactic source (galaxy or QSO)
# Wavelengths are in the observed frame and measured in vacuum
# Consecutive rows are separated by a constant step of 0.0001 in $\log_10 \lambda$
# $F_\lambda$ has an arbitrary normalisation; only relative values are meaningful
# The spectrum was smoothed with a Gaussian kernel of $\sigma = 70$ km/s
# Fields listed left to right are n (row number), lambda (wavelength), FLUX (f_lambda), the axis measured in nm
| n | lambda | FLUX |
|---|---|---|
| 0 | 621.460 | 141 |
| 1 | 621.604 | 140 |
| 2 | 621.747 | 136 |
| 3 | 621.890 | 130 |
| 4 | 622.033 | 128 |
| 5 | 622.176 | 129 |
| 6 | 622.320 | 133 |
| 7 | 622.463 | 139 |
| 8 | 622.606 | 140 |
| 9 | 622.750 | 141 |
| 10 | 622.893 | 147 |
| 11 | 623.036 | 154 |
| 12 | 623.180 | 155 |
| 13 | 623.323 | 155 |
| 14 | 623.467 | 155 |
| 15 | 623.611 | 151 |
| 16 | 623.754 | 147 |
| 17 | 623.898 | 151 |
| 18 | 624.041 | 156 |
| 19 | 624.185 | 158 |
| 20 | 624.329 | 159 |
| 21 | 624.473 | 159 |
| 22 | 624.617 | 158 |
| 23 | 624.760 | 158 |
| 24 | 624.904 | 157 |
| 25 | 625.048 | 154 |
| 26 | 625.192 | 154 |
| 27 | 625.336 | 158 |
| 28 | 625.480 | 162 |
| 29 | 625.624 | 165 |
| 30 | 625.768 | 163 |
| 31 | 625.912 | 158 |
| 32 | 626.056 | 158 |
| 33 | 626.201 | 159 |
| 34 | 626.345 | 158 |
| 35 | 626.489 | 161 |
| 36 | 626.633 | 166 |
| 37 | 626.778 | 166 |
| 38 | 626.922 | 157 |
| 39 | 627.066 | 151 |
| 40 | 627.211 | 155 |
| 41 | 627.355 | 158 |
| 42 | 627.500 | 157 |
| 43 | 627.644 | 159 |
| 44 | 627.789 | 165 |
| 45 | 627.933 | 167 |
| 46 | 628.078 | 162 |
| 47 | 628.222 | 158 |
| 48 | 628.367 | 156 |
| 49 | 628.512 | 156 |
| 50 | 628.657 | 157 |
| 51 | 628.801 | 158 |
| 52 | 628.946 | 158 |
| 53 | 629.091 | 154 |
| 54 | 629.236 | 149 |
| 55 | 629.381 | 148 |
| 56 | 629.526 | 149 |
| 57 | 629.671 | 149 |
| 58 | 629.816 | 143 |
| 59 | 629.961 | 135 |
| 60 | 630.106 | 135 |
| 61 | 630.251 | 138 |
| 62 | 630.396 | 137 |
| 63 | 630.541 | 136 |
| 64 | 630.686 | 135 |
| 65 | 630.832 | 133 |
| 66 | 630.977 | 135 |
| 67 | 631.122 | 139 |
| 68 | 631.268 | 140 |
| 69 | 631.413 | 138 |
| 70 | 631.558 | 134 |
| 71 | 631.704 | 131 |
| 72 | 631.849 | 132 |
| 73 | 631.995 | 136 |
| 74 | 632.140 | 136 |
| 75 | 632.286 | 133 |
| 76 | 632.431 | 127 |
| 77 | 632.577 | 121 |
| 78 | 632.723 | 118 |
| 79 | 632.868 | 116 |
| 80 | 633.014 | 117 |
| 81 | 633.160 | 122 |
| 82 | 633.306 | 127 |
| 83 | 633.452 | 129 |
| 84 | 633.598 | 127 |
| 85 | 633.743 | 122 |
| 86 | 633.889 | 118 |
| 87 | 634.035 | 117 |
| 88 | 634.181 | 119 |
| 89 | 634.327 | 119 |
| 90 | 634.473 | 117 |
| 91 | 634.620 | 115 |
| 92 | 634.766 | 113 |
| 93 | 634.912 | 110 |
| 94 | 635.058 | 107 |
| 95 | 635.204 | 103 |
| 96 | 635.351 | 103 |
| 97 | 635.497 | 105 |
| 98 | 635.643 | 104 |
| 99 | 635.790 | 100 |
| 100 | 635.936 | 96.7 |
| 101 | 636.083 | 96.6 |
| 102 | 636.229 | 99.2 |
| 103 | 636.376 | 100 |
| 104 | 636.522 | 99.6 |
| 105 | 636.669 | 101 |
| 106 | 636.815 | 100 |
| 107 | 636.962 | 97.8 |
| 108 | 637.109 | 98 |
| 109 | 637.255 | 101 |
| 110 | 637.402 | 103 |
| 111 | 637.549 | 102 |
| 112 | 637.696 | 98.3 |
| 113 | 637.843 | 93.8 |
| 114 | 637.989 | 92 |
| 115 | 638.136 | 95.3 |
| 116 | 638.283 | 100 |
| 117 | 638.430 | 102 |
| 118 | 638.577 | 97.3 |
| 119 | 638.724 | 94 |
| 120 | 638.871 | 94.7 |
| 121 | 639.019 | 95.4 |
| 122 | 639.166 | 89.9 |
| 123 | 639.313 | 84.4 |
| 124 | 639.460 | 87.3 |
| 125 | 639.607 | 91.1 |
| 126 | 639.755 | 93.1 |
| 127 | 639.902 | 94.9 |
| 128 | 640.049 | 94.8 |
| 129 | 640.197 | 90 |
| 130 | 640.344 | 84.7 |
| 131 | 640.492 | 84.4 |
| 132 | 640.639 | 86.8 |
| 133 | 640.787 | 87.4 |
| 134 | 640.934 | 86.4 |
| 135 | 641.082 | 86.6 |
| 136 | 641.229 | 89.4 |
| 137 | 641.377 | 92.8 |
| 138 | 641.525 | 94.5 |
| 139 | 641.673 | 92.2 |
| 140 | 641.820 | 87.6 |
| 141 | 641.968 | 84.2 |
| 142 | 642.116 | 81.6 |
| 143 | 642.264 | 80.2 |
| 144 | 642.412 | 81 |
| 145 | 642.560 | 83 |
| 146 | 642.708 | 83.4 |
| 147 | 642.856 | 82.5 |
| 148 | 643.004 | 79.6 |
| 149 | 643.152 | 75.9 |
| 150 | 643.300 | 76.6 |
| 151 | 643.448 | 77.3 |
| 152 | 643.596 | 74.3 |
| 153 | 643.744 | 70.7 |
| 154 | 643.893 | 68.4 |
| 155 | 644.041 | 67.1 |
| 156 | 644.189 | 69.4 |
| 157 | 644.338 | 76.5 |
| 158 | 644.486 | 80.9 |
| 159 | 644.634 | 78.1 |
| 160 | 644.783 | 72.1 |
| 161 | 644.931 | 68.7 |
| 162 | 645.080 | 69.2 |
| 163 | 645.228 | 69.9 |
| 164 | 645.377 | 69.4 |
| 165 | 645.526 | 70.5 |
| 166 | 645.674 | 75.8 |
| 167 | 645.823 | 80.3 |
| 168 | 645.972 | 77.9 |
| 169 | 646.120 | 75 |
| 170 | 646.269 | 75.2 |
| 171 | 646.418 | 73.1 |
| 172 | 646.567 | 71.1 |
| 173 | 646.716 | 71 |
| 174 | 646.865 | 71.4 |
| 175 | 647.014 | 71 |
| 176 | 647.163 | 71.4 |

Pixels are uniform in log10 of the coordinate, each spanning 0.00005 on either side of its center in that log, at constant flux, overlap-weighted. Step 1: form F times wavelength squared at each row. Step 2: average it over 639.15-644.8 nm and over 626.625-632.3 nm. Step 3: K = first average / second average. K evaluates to 0.59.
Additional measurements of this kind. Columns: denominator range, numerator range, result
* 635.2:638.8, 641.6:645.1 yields 0.80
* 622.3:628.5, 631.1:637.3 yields 0.76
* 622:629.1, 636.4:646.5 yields 0.58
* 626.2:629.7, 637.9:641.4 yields 0.60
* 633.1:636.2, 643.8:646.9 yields 0.67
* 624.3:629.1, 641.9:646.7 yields 0.50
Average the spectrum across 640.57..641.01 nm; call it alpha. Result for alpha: 86.8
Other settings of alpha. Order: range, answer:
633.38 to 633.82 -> 126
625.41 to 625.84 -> 163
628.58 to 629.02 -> 158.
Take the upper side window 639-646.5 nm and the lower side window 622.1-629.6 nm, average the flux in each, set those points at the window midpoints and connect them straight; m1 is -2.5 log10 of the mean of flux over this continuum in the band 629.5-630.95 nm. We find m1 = -0.02 mag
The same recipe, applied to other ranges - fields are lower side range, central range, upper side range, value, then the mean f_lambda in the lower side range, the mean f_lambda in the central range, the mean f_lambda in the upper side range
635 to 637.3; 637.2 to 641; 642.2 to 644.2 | -0.03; 101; 93.2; 76.6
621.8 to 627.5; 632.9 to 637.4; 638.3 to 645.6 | 0.01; 153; 109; 83.2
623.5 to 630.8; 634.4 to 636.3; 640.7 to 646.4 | 0.11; 154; 105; 78.7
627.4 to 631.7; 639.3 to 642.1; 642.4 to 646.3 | 0.04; 147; 89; 75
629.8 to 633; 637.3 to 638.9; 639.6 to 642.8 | 0.05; 133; 97.6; 87.6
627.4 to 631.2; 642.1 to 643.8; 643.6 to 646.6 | 0.06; 149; 78.9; 73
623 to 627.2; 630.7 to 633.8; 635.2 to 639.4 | -0.06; 157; 129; 98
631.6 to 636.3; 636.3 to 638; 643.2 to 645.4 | 0.04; 117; 99.1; 72.7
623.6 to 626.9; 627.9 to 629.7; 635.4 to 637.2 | -0.12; 158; 155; 99.9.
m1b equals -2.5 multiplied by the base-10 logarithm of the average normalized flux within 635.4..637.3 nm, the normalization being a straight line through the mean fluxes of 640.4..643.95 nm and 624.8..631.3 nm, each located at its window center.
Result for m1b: 0.12 mag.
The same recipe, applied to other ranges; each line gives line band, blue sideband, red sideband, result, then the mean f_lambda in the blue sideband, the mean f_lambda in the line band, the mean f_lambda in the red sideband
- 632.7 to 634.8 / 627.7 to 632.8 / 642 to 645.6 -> 0.048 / 143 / 120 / 75.4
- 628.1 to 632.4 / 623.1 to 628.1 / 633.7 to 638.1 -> -0.068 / 158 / 143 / 105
